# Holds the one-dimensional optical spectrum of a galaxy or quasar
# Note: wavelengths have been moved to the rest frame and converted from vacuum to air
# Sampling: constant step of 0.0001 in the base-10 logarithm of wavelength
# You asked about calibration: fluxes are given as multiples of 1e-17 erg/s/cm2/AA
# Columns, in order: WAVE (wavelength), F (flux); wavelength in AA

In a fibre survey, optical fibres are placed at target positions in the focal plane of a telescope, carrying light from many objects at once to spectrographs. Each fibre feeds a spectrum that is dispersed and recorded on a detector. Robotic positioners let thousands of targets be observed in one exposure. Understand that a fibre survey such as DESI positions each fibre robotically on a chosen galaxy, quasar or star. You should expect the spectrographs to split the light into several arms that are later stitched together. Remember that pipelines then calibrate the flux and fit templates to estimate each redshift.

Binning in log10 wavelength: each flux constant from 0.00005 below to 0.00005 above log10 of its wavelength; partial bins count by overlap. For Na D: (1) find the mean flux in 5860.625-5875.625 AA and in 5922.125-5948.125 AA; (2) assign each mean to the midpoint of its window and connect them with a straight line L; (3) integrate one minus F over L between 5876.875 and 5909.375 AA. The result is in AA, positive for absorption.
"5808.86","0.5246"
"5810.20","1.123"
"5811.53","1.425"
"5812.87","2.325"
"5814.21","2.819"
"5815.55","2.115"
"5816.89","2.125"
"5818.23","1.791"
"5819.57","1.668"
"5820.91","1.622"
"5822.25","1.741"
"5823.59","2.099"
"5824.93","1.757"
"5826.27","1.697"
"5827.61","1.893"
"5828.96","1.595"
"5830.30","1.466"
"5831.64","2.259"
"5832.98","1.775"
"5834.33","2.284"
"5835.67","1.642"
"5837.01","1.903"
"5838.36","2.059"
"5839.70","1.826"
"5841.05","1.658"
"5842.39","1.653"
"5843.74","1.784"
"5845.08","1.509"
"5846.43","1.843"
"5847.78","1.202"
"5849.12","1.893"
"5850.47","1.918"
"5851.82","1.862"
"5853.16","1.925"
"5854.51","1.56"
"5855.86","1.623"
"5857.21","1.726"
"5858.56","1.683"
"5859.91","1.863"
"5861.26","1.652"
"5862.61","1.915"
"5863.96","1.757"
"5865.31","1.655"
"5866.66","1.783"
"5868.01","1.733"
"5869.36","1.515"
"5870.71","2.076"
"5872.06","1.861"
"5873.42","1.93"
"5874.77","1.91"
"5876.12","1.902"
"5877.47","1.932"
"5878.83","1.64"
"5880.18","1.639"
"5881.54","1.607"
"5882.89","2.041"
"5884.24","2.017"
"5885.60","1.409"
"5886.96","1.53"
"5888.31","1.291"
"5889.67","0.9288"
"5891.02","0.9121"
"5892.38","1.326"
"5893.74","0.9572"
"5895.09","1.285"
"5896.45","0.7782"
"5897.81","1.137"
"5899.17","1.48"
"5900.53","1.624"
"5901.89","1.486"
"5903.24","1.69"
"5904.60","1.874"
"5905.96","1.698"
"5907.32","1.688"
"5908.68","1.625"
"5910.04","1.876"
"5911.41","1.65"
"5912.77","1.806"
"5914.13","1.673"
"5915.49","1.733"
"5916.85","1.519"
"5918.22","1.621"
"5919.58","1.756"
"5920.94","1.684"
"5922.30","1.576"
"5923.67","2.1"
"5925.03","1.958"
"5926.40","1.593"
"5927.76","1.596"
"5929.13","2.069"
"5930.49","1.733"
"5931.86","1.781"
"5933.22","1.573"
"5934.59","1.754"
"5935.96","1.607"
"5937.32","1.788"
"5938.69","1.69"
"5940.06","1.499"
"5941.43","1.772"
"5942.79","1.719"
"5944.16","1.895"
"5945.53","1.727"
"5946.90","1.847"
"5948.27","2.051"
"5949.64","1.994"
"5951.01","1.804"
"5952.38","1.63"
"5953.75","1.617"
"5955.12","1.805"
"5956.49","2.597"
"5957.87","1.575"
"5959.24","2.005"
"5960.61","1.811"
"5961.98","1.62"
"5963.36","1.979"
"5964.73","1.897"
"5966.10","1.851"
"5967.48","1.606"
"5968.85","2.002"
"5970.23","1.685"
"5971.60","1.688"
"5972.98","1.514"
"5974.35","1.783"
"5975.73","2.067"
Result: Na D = 5.5 AA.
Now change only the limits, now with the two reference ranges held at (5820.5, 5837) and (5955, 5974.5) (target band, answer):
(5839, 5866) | 1.49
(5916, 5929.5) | 0.66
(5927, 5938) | 0.56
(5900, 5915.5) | 1.08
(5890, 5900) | 3.84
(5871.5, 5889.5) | 1.03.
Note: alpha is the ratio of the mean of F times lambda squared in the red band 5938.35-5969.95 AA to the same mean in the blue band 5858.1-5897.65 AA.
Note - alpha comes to 1.2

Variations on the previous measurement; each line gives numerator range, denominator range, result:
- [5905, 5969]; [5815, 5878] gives 1.02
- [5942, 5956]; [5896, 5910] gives 1.20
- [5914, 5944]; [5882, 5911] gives 1.19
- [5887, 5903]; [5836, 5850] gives 0.72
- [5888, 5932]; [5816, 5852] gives 0.89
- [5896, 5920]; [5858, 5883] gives 0.91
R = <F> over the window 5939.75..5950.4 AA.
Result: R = 1.82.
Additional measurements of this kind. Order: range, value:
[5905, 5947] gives 1.73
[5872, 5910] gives 1.54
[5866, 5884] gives 1.82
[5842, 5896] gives 1.65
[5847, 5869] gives 1.73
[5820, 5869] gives 1.77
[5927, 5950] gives 1.77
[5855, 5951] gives 1.67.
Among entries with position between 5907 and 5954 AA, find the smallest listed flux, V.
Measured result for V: 1.499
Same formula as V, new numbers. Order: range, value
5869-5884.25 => 1.515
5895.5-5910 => 0.7782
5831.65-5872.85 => 1.202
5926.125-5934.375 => 1.573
